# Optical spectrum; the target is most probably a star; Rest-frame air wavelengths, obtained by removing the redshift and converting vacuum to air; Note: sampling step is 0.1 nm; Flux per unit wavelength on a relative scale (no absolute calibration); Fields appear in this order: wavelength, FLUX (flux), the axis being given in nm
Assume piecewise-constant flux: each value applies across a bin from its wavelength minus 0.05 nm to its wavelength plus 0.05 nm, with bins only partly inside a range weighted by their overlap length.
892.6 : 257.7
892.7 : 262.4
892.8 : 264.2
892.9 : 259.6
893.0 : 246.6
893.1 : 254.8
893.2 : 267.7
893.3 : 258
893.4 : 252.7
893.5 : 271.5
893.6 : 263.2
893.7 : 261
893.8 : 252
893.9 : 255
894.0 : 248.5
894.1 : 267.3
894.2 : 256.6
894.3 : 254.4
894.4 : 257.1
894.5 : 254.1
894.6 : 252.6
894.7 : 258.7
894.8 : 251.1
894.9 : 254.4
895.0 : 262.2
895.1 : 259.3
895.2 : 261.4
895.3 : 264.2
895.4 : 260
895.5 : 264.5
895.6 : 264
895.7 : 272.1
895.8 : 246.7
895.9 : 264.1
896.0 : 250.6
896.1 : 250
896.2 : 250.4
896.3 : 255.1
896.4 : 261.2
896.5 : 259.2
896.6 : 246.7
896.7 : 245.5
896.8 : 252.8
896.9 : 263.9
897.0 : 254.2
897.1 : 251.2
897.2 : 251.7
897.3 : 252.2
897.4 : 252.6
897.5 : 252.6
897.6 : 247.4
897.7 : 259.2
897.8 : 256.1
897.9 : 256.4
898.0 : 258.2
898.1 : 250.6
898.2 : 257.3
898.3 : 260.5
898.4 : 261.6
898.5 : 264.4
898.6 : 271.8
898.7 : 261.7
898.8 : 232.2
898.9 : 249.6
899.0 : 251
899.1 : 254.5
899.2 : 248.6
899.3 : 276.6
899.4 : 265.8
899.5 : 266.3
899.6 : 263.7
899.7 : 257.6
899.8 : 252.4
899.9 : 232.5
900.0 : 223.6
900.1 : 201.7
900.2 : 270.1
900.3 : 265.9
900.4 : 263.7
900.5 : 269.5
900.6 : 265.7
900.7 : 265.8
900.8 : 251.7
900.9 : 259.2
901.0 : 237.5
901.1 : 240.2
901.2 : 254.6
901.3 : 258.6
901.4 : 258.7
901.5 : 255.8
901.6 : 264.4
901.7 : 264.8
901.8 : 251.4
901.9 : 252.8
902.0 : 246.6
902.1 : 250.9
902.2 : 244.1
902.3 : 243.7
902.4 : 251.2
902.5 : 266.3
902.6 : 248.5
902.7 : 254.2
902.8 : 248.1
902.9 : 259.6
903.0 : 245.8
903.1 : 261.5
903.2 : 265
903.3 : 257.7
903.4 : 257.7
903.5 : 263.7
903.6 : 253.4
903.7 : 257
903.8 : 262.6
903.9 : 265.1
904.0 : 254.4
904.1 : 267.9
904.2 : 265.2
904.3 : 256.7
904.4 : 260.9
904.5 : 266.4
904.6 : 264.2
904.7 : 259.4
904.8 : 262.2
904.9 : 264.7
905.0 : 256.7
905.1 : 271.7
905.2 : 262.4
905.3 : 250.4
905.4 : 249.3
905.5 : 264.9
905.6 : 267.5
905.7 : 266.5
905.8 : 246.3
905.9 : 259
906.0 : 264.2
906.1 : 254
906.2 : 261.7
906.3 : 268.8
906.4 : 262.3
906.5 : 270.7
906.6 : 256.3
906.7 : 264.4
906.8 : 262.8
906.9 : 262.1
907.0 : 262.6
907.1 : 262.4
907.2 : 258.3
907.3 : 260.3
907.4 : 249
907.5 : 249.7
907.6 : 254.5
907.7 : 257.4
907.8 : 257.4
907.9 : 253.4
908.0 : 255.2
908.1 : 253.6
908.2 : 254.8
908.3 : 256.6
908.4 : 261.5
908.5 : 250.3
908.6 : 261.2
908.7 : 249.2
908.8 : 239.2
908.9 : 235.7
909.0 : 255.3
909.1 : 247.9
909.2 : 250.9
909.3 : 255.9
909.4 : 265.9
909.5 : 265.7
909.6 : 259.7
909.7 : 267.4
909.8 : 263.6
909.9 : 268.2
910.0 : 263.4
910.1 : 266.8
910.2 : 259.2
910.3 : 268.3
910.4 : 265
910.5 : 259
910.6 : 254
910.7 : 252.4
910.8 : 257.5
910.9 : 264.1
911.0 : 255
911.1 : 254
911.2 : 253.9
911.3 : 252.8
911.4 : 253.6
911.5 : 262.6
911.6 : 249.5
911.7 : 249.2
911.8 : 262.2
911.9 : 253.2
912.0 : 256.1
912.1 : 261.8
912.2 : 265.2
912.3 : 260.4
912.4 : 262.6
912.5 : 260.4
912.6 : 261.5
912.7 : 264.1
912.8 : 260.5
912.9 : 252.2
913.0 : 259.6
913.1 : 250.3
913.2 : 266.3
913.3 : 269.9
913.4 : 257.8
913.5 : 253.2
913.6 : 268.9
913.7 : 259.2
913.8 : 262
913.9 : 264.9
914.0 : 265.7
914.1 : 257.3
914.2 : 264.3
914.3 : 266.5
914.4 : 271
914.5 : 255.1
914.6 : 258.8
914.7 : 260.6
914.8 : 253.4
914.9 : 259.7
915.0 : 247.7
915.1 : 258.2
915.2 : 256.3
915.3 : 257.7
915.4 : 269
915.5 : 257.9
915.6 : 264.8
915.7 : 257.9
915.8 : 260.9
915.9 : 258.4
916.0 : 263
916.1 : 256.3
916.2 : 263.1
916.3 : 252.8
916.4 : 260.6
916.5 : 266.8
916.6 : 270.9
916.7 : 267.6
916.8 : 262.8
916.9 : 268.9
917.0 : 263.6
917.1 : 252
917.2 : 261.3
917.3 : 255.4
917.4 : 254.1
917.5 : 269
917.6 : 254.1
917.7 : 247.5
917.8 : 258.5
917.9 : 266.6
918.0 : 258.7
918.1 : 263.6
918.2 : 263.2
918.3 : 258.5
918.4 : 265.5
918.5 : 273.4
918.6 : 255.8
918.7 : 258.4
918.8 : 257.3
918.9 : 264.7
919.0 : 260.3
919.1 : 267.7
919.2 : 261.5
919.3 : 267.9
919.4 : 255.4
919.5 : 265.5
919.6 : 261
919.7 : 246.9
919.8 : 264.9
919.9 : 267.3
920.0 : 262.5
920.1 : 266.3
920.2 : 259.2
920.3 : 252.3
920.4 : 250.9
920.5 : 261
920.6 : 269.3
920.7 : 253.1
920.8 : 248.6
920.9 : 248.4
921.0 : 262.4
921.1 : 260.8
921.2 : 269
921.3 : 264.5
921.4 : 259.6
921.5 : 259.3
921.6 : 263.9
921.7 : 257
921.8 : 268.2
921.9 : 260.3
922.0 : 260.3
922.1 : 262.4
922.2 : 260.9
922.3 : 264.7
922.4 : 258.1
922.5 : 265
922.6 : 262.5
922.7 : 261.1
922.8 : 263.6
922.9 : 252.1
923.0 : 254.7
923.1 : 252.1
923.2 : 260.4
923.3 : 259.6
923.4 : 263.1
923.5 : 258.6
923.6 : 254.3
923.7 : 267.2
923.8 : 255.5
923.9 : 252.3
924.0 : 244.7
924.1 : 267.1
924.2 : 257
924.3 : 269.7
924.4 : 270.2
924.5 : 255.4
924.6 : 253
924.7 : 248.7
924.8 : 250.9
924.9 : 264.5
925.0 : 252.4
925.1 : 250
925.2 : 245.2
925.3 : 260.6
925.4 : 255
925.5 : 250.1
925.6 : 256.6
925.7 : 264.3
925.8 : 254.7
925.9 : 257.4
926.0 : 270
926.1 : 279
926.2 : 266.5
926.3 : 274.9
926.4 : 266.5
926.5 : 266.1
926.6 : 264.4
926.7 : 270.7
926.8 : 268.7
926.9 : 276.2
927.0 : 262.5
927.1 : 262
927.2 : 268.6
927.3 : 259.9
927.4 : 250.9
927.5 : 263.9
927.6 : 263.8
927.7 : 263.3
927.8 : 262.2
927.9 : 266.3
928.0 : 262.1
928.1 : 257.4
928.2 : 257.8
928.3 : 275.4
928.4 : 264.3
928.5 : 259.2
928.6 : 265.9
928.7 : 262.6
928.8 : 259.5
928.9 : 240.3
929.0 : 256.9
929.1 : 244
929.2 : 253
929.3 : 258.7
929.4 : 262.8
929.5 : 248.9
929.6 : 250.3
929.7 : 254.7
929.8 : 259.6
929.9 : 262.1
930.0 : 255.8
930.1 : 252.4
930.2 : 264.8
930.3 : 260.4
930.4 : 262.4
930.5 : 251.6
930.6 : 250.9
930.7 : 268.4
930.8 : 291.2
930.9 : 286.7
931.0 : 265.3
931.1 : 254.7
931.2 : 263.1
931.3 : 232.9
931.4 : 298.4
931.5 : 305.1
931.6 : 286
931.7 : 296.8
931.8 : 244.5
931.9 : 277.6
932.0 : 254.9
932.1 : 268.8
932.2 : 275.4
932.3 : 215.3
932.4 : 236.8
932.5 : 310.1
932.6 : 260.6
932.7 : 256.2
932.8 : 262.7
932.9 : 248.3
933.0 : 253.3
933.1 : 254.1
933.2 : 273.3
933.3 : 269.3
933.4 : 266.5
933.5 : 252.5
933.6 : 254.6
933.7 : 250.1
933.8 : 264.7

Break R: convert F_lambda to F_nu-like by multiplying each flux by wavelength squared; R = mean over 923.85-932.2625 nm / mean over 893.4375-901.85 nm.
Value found 1.09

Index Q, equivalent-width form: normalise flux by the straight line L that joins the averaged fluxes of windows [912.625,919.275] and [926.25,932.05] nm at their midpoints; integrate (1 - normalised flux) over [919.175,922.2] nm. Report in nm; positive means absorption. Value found 0.018 nm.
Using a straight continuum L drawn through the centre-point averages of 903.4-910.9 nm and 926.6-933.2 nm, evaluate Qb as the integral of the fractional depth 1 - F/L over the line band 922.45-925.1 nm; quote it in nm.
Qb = 0.035 nm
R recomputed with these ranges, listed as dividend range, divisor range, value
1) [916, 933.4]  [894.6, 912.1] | 1.07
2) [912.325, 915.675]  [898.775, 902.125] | 1.06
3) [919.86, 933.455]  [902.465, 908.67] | 1.06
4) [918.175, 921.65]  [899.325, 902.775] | 1.07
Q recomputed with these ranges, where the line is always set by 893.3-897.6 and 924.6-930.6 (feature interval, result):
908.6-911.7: 0.01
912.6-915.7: -0.02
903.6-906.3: -0.03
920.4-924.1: 0.00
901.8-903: 0.03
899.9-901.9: 0.03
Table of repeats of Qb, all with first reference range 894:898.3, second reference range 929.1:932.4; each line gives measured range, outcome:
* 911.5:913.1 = 0.01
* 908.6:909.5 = 0.02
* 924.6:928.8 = 0.00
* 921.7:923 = 0.00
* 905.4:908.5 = -0.01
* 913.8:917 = -0.02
